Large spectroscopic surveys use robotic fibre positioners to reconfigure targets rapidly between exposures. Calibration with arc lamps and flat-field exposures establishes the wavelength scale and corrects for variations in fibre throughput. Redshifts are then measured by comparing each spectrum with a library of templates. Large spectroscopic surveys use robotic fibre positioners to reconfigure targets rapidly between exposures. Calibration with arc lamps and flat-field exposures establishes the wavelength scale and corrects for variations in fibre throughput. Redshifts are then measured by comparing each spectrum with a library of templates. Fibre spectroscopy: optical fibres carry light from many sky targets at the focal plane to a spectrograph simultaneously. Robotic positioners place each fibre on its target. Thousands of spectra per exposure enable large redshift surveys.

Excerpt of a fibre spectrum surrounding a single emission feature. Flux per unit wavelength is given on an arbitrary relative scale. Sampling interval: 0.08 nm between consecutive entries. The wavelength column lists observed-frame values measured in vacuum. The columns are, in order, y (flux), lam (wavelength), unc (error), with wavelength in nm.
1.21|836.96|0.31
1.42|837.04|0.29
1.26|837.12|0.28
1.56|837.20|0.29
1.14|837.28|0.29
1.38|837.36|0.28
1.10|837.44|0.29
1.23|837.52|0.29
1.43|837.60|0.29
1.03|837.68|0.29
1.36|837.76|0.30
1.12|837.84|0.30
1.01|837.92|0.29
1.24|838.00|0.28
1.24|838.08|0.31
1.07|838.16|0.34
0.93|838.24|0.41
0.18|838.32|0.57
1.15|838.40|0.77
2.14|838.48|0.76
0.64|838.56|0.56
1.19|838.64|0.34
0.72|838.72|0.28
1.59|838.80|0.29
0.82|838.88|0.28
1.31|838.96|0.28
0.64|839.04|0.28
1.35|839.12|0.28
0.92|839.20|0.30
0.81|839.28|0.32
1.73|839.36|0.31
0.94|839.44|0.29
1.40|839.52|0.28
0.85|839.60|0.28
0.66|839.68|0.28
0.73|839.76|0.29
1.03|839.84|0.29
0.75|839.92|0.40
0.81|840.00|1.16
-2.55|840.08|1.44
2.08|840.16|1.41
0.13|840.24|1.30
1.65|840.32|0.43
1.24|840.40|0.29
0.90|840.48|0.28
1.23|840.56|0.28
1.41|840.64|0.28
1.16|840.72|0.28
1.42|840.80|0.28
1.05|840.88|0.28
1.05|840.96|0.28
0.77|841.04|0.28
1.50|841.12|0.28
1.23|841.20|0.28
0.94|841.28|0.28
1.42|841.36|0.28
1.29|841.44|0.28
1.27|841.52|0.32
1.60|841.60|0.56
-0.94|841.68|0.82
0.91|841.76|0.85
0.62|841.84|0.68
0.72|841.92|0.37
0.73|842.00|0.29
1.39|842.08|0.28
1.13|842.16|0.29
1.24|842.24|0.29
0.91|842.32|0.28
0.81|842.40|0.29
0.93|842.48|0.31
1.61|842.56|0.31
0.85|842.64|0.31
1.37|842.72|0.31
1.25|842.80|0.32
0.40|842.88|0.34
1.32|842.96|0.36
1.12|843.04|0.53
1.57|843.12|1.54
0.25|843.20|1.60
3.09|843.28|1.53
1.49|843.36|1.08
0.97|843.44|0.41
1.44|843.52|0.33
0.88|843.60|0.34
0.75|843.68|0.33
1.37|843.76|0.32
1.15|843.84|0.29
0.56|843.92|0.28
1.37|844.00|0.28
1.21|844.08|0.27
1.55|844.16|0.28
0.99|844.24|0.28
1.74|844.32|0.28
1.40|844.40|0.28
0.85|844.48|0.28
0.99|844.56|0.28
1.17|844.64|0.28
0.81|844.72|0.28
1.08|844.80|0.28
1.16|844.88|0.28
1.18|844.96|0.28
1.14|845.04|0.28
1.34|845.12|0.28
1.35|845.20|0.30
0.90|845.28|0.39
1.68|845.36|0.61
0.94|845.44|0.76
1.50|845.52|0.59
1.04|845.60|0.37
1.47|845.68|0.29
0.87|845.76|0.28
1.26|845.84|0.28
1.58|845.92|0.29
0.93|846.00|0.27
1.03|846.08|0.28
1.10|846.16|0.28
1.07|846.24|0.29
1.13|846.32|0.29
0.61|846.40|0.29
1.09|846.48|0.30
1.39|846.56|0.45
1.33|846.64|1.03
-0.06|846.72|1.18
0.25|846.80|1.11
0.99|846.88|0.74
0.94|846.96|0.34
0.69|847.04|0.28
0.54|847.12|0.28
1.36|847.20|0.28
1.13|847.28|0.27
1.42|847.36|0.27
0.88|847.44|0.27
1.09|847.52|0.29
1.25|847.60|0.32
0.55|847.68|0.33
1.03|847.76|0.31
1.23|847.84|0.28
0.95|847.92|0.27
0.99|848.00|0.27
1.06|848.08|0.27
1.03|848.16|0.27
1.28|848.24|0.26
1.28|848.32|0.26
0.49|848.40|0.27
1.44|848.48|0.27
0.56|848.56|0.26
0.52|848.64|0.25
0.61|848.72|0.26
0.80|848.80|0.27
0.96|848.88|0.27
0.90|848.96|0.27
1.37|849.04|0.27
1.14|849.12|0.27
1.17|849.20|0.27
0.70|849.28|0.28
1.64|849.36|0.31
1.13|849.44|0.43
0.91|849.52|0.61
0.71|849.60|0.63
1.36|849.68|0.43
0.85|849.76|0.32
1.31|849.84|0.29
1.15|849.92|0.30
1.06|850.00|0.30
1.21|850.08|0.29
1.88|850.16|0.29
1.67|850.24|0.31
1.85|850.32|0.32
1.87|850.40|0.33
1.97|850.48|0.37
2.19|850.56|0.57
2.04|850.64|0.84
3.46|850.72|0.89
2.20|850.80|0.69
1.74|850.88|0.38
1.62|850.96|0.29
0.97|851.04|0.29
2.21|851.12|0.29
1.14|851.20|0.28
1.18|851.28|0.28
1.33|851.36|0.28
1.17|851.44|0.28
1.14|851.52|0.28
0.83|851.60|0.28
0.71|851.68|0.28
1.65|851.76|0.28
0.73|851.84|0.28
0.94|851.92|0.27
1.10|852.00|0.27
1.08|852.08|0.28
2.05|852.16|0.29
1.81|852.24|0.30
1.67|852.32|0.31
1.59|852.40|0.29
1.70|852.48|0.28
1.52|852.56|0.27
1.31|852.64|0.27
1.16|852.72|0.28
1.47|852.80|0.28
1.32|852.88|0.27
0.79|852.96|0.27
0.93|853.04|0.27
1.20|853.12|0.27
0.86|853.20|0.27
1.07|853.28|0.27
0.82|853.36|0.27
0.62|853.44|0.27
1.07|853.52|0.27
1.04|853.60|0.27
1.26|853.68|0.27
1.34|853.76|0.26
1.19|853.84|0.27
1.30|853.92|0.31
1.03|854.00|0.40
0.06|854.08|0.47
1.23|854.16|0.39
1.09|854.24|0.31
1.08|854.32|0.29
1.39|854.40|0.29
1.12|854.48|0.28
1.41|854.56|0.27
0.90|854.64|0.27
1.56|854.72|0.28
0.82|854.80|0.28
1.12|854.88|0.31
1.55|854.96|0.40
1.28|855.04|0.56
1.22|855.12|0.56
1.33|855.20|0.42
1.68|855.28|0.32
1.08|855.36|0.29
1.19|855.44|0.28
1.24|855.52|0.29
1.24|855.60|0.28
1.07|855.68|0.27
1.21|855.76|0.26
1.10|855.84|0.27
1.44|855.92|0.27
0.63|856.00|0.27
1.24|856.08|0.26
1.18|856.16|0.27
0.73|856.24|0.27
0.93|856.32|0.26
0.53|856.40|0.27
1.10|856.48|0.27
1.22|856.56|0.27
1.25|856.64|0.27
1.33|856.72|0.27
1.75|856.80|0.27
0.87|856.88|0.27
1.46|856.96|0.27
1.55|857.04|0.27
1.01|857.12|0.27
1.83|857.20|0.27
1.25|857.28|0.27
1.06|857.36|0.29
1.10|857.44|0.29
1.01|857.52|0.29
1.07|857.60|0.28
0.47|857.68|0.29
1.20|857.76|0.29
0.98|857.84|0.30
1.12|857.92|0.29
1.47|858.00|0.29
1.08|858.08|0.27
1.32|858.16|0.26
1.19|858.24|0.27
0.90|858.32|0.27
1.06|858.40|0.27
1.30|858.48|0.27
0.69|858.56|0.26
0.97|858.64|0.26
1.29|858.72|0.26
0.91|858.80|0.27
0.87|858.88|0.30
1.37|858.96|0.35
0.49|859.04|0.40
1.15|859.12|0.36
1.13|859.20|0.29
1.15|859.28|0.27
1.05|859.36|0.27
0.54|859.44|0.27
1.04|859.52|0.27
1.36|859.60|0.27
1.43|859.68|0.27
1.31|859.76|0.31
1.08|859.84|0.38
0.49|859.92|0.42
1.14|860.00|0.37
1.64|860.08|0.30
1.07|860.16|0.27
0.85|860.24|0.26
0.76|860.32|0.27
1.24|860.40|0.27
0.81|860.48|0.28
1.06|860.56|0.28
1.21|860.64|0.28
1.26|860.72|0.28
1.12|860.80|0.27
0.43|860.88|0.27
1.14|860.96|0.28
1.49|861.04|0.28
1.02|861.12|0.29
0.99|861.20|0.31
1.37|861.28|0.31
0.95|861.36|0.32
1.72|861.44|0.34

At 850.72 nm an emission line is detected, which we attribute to [S II]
